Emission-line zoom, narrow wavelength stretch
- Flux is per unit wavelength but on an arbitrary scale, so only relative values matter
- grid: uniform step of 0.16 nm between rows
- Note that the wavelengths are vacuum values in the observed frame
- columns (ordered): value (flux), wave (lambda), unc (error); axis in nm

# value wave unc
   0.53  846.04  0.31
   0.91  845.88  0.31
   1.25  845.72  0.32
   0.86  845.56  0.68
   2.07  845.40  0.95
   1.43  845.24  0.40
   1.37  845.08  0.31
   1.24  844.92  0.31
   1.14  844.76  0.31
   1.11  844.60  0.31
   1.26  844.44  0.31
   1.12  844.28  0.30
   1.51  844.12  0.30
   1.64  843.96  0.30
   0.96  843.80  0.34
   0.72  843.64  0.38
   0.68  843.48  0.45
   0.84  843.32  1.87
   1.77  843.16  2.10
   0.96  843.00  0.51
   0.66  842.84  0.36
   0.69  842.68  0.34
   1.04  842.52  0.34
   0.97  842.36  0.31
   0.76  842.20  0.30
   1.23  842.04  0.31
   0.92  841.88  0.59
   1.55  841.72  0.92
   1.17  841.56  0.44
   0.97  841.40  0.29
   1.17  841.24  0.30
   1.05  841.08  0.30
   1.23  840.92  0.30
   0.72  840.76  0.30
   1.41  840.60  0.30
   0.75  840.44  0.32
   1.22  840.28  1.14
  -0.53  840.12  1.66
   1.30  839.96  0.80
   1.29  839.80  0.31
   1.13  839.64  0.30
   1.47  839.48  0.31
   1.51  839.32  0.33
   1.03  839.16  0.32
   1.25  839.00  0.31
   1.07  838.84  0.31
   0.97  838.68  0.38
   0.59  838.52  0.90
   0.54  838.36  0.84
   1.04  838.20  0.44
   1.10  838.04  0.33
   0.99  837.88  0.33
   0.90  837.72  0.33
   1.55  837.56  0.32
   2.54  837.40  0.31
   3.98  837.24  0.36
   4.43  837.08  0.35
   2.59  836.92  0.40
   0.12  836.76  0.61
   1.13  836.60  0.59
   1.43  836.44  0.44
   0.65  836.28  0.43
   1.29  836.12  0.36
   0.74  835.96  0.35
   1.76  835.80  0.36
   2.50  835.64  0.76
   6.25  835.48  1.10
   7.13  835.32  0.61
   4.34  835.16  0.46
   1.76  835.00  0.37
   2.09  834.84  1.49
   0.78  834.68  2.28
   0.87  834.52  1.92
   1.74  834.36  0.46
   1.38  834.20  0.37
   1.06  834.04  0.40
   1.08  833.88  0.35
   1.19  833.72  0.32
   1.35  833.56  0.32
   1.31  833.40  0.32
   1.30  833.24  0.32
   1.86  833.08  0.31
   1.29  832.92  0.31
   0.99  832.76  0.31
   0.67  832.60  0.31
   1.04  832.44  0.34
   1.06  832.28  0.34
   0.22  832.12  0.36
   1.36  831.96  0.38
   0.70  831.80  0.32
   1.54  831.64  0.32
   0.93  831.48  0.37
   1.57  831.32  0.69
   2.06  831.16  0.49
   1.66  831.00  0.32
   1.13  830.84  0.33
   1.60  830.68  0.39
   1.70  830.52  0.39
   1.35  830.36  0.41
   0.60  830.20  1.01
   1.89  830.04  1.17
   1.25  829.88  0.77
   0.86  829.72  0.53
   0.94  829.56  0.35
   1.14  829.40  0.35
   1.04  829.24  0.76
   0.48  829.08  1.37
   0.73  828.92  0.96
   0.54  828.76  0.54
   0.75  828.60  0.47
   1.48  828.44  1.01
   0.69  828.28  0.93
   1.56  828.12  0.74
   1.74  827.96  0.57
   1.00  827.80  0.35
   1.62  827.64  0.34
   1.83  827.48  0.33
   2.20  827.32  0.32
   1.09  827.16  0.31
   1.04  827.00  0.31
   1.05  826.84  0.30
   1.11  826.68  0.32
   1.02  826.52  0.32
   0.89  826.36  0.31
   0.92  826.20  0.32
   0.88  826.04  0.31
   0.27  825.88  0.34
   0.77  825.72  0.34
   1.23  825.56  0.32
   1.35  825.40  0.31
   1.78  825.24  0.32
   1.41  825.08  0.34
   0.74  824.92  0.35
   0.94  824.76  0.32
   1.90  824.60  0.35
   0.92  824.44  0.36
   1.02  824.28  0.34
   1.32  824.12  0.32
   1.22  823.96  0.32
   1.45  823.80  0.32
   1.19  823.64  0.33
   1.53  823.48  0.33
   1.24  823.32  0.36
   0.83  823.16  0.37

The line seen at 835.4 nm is [S II] 6716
